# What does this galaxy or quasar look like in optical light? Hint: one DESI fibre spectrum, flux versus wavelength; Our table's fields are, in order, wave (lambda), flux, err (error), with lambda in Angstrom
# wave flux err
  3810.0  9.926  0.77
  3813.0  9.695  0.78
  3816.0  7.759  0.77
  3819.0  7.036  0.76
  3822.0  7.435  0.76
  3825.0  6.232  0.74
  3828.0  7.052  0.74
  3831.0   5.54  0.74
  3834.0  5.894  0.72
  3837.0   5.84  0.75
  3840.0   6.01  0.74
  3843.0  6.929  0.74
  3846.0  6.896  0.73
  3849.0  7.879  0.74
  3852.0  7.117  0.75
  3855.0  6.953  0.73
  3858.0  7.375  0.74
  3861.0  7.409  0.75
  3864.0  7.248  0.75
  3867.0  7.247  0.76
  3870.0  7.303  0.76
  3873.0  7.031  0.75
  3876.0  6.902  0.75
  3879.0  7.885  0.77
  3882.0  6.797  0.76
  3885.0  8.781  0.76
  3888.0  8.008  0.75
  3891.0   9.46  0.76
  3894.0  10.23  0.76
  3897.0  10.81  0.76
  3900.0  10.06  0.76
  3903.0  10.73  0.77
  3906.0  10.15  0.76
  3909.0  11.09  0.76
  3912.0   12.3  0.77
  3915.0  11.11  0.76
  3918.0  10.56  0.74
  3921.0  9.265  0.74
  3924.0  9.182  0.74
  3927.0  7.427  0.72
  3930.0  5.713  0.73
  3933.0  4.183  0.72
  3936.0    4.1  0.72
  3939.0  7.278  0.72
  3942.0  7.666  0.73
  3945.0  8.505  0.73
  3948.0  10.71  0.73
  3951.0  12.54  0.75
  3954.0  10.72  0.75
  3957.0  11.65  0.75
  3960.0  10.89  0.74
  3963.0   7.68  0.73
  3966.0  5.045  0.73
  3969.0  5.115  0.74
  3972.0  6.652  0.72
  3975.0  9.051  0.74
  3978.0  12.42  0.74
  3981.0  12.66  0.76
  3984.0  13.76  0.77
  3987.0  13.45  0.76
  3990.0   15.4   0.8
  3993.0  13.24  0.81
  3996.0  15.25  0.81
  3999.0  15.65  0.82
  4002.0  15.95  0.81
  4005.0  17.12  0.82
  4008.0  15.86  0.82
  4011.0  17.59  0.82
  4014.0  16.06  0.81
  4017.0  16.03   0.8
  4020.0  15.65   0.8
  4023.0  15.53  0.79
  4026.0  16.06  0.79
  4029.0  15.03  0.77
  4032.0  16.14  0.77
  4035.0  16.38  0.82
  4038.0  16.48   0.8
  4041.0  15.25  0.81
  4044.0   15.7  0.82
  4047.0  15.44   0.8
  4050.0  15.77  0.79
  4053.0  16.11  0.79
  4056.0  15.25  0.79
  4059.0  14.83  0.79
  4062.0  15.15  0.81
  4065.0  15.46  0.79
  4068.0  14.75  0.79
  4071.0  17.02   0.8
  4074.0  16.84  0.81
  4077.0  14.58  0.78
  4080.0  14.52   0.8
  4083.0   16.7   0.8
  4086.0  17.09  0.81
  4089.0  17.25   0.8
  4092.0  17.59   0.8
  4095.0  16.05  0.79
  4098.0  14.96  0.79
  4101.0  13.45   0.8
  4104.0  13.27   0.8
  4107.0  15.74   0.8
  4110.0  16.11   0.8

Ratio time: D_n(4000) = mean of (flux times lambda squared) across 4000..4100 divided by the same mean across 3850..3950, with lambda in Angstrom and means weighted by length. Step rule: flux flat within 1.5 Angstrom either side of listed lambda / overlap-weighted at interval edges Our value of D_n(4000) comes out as 2.04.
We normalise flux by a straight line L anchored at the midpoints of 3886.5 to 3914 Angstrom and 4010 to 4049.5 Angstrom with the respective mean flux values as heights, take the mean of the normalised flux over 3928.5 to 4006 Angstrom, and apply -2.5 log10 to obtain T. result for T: 0.27 mag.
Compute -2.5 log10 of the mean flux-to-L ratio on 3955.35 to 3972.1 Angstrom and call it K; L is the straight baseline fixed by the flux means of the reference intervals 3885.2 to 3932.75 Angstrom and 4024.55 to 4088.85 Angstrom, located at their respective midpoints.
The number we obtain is 0.427 mag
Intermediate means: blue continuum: 9.57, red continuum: 15.8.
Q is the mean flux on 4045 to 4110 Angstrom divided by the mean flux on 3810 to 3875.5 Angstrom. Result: 2.20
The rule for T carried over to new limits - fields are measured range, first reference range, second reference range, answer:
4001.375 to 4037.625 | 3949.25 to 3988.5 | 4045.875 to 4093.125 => -0.24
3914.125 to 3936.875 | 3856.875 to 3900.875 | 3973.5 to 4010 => 0.34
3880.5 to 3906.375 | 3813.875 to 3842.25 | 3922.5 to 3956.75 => -0.24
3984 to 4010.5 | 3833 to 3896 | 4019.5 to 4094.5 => -0.15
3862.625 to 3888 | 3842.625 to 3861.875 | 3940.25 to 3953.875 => 0.06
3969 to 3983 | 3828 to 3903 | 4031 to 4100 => 0.24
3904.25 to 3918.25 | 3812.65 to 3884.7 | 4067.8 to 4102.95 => -0.18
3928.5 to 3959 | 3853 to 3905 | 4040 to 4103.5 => 0.28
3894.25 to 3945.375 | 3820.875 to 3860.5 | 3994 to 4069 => 0.16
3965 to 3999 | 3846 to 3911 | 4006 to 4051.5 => 0.20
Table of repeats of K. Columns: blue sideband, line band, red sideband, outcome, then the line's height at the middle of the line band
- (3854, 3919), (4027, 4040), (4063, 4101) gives -0.128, 14.2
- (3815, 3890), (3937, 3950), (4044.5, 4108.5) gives 0.234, 10.5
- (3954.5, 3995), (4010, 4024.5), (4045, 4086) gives -0.239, 13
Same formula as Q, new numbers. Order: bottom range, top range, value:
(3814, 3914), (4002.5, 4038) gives 2.03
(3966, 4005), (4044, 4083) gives 1.26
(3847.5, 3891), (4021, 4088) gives 2.10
